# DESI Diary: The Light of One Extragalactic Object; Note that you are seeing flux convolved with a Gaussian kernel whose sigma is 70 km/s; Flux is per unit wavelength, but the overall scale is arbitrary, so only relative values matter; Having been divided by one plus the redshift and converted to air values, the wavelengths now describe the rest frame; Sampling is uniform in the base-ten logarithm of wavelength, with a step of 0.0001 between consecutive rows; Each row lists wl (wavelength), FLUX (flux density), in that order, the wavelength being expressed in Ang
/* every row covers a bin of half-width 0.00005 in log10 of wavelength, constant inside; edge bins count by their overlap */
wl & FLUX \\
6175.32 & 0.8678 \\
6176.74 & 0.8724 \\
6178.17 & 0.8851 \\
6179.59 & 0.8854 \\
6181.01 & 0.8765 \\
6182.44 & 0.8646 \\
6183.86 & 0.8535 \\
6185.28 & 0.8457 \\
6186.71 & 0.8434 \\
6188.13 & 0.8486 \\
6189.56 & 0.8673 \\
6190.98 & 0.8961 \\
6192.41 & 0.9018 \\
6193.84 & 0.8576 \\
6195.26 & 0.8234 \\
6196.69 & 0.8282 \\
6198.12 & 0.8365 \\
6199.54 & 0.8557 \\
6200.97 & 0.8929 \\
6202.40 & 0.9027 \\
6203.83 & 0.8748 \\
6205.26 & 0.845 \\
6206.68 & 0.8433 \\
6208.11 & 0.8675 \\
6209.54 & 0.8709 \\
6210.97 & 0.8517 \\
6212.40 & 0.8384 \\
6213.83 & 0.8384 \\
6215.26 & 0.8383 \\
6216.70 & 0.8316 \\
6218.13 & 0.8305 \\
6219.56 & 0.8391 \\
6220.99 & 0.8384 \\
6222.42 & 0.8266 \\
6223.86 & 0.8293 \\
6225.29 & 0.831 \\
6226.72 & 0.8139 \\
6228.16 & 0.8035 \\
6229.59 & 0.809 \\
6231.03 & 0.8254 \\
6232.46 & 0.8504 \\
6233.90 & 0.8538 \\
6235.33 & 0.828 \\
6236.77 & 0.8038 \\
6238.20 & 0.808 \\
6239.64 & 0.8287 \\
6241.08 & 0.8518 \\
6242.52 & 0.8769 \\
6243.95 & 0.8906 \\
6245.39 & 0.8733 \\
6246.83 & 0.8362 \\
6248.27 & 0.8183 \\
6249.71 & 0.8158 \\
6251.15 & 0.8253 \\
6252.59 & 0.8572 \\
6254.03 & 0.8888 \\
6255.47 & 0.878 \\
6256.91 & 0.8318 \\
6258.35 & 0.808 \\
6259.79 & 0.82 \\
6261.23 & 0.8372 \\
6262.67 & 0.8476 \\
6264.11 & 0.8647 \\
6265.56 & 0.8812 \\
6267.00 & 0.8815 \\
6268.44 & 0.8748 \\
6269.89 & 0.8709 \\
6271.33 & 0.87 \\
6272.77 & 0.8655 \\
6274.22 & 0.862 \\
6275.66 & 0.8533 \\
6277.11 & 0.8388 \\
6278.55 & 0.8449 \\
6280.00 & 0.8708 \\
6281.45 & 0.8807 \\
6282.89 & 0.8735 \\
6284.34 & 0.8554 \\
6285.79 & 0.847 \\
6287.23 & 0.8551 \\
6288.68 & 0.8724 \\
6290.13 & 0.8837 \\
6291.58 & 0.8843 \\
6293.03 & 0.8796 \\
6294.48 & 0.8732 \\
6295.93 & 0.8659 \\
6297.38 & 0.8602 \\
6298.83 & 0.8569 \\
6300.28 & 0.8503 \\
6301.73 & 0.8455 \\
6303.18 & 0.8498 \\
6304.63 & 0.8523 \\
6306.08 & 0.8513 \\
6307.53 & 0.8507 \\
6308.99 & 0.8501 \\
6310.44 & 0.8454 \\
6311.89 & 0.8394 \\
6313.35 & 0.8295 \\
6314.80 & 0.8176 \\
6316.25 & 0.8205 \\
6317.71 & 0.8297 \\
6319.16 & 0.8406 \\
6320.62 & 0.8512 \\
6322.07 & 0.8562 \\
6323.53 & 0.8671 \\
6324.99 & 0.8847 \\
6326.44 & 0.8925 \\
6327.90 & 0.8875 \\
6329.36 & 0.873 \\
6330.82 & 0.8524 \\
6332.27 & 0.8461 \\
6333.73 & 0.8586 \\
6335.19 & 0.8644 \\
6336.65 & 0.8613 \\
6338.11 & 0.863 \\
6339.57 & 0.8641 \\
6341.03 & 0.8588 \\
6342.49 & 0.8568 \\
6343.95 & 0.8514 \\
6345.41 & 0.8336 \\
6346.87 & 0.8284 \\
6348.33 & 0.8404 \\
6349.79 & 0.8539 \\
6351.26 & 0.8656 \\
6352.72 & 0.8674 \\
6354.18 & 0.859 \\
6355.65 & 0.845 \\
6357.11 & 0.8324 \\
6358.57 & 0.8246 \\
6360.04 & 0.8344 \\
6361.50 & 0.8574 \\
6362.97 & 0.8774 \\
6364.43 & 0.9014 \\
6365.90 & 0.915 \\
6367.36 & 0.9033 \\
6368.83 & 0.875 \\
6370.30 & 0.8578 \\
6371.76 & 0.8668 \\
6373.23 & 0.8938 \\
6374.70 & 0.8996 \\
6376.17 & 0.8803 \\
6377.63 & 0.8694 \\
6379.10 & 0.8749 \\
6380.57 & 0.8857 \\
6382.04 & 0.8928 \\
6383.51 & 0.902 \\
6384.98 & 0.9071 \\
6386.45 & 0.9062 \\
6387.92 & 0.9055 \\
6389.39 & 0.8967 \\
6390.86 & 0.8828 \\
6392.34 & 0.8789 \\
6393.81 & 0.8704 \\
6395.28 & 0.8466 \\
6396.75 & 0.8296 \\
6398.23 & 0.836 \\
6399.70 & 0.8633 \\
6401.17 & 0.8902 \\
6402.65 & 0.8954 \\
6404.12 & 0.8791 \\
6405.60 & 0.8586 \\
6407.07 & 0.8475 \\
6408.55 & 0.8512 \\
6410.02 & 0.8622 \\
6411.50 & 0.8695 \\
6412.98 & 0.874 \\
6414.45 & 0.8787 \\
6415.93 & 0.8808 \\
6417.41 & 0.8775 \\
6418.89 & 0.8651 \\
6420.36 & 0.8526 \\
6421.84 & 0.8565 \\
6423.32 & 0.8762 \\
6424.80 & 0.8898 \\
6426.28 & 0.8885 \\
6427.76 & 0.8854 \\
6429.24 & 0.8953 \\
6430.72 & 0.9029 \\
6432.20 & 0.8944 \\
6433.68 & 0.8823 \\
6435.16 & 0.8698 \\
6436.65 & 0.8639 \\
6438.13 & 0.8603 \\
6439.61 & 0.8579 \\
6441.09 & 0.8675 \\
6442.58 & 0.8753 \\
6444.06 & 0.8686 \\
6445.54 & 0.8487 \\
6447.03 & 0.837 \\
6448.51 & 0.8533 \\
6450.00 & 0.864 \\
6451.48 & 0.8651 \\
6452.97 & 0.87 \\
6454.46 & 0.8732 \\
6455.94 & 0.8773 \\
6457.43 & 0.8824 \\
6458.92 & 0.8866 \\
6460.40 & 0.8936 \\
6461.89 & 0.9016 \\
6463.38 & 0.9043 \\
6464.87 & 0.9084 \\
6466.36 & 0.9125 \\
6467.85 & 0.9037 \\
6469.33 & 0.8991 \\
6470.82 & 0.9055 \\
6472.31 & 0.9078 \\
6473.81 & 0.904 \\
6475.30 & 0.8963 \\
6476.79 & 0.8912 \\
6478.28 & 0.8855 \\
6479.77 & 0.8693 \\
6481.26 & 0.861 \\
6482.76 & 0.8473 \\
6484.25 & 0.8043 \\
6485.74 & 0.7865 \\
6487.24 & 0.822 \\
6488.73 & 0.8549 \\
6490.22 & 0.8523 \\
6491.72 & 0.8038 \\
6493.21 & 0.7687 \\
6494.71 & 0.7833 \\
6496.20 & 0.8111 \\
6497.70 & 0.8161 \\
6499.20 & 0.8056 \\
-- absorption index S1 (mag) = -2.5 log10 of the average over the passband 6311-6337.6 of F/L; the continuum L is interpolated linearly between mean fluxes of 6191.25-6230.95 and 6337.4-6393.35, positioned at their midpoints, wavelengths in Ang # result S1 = 0.013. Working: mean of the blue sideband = 0.845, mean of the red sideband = 0.871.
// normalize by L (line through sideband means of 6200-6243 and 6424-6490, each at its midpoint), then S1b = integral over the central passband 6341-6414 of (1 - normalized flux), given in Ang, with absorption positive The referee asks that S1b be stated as -0.5 Ang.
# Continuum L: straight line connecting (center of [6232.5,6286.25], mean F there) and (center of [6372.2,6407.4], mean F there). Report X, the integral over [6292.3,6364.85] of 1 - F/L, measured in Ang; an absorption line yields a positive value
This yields 1.0 Ang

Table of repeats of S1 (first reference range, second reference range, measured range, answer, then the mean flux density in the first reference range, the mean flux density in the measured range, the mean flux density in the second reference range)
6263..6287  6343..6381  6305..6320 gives 0.03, 0.864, 0.838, 0.865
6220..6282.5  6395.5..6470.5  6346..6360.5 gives 0.02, 0.846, 0.845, 0.875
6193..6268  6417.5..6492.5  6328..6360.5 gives 0.01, 0.844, 0.852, 0.873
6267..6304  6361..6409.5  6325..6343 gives 0.01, 0.864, 0.866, 0.879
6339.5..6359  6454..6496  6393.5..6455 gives -0.01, 0.849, 0.868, 0.867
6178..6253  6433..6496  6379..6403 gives -0.02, 0.847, 0.88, 0.865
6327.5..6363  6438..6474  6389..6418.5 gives 0.00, 0.853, 0.868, 0.881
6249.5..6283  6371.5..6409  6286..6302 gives -0.01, 0.856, 0.866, 0.878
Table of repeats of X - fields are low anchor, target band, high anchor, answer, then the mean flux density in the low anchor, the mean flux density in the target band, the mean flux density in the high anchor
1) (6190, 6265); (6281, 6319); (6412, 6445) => 0.08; 0.845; 0.854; 0.876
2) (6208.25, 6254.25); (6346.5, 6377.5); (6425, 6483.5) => -0.11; 0.838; 0.866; 0.881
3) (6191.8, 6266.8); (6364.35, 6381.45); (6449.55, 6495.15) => -0.52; 0.845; 0.885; 0.868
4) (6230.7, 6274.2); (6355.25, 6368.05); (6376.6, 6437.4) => 0.04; 0.849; 0.867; 0.877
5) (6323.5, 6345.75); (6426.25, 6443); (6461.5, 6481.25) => 0.20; 0.864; 0.878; 0.898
